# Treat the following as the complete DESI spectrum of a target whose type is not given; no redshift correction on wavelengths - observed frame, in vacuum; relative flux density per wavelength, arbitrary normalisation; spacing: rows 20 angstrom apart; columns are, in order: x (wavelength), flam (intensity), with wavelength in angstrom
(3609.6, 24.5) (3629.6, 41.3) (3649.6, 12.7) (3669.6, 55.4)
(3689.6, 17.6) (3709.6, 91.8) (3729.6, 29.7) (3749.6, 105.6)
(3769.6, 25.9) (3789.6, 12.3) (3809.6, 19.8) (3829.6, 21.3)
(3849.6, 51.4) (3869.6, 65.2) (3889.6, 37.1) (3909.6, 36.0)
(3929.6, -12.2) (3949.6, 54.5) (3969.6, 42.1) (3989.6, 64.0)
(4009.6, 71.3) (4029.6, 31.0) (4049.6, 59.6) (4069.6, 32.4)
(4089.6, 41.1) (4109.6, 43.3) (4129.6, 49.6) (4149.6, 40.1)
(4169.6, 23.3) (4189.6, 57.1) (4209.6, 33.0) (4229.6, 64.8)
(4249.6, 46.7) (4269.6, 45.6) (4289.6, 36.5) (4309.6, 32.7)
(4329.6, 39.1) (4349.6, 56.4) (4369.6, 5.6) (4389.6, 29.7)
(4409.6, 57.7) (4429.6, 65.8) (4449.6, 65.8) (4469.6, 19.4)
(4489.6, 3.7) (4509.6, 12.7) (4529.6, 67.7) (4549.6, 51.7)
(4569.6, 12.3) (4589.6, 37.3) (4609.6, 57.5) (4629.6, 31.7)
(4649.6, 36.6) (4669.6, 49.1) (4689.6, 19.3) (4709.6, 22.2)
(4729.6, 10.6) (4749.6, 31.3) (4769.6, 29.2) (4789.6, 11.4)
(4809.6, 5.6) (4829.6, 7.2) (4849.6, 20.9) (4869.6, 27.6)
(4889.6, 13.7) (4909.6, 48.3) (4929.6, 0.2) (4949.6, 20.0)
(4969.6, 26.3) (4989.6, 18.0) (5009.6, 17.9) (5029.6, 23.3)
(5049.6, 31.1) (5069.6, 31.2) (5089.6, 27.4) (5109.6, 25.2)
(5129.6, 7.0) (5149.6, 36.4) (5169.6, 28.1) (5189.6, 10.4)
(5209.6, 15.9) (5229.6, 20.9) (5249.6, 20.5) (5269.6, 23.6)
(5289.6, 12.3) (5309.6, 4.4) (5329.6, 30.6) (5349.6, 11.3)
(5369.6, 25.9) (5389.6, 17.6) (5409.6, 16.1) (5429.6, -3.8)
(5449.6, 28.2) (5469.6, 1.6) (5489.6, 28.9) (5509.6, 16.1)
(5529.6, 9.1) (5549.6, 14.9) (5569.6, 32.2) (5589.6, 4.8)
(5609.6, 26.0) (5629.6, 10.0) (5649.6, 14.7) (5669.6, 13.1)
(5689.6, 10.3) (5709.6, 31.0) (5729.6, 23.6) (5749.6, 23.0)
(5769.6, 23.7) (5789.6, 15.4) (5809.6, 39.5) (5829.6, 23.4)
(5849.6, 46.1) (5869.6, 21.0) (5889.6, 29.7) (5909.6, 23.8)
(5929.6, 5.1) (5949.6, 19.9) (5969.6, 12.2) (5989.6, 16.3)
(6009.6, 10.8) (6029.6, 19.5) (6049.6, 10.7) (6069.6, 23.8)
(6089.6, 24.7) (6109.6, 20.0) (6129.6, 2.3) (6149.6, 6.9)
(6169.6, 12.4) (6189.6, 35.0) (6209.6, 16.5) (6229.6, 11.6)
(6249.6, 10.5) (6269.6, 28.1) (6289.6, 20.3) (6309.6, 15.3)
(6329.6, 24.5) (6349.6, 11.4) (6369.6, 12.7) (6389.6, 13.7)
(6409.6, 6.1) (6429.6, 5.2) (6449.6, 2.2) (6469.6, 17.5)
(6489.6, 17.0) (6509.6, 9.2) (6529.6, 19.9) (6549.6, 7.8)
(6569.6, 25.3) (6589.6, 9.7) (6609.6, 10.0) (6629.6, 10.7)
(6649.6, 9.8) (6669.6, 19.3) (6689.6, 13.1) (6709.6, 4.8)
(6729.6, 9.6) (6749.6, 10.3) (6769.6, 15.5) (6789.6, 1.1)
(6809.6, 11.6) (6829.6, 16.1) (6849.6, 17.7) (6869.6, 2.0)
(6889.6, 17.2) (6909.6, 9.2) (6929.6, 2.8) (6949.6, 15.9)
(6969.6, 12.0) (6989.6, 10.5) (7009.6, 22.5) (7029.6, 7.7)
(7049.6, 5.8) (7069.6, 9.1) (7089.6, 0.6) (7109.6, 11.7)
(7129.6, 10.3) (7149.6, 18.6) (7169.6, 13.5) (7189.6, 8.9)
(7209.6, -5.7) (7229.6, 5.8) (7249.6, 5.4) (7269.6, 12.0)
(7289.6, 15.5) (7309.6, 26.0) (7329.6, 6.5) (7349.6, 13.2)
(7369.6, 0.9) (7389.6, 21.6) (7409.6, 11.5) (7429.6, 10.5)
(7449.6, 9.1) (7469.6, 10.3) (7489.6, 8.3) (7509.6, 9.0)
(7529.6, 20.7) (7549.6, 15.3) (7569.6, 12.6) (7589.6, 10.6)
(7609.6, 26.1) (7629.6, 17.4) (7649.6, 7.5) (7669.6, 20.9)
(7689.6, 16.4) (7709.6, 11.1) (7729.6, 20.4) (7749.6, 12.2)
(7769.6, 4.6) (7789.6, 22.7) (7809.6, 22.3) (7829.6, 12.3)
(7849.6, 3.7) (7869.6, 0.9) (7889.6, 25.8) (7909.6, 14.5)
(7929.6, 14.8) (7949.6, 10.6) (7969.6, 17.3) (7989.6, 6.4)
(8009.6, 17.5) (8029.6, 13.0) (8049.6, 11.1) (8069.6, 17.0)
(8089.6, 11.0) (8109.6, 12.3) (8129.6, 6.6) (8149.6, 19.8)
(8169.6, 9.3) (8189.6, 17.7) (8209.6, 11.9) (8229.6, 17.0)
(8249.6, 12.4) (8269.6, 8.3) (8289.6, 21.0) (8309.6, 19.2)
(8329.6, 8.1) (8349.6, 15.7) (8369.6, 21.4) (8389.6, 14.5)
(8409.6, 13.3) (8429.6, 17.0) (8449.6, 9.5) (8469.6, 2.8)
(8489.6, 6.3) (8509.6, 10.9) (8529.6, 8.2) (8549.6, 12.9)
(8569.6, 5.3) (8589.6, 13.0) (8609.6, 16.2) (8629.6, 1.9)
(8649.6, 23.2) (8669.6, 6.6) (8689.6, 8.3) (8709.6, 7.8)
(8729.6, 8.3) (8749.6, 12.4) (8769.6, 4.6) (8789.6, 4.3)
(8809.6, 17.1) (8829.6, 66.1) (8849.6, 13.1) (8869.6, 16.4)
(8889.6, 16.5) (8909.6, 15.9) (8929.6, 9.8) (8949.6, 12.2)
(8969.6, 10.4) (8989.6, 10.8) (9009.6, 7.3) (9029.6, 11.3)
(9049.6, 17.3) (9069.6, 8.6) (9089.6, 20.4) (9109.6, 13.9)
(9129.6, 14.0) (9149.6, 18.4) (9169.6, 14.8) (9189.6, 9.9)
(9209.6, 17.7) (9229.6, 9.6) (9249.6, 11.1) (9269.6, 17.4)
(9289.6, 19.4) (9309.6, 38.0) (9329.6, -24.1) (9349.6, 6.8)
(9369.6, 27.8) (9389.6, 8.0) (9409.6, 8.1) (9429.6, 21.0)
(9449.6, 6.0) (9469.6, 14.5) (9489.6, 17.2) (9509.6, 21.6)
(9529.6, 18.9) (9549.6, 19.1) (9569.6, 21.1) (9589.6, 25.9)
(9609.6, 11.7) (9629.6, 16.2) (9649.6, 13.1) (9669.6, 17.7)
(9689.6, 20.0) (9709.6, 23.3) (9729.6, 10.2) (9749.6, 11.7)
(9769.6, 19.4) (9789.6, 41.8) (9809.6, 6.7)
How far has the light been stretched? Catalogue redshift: 1.37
